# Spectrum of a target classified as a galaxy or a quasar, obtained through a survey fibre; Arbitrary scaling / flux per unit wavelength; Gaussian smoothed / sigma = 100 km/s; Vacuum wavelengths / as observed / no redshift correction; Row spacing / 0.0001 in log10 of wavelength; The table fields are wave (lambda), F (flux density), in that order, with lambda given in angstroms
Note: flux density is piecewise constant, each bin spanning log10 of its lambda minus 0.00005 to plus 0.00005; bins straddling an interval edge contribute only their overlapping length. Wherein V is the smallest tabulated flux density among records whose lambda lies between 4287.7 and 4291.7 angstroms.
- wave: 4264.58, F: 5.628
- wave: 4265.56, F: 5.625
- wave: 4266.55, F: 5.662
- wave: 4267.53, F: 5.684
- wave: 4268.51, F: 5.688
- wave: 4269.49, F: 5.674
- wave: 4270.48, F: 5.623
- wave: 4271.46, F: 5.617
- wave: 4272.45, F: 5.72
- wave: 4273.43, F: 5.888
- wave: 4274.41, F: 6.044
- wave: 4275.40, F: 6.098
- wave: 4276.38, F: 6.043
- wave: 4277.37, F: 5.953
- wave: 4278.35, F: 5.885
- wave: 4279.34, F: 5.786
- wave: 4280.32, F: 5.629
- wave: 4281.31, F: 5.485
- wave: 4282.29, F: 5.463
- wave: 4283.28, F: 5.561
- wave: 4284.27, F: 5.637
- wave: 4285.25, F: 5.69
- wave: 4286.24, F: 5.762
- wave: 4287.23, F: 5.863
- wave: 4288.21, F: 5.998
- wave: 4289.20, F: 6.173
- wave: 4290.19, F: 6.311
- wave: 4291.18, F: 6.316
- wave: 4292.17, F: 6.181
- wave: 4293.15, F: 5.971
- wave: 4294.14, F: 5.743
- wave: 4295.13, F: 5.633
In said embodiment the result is 5.998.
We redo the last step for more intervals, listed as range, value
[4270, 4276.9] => 5.617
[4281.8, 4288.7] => 5.463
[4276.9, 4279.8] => 5.786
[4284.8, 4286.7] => 5.69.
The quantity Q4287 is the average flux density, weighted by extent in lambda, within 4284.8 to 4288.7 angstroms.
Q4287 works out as 5.83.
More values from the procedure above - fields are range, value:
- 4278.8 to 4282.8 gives 5.59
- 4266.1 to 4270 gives 5.68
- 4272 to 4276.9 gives 5.96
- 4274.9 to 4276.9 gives 6.05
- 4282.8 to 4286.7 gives 5.66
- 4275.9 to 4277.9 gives 5.99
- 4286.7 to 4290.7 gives 6.08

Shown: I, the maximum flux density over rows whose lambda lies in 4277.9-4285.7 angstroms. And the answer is 5.885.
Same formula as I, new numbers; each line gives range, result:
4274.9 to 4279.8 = 6.098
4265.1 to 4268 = 5.684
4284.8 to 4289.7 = 6.173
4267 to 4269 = 5.688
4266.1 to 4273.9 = 5.888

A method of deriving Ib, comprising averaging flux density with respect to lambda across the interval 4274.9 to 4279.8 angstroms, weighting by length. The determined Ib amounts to 5.95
